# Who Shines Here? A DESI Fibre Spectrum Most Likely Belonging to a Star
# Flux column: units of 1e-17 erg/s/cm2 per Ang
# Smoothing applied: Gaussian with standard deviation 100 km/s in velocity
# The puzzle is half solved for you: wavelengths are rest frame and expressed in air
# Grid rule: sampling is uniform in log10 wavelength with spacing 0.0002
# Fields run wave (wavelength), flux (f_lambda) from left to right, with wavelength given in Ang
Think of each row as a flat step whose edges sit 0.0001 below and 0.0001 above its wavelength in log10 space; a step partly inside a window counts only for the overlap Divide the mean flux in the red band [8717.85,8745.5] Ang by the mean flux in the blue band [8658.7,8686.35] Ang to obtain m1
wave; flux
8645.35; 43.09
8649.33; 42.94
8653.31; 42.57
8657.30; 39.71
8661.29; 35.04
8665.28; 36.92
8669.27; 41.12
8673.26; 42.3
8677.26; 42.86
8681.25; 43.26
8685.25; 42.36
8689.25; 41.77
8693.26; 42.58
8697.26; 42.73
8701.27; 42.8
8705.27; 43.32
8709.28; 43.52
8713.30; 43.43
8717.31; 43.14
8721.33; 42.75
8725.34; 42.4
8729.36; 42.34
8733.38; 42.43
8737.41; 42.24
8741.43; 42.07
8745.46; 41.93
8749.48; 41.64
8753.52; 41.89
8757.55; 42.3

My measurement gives 1.05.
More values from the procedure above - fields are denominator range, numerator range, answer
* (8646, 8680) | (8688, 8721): 1.06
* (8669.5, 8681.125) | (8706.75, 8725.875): 1.01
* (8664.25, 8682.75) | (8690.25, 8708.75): 1.03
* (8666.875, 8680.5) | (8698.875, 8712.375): 1.03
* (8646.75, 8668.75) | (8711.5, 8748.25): 1.07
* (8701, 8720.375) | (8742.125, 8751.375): 0.97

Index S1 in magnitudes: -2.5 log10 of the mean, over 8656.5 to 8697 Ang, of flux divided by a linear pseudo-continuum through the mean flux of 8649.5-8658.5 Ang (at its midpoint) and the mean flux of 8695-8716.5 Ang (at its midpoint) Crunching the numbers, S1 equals 0.04 mag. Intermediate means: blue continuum 41.6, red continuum 43.2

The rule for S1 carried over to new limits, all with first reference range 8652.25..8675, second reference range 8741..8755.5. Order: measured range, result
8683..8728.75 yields -0.056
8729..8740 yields -0.022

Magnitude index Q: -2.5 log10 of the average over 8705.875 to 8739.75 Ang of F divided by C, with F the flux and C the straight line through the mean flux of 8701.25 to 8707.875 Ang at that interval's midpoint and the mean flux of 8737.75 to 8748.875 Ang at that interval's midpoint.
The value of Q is 0.00 mag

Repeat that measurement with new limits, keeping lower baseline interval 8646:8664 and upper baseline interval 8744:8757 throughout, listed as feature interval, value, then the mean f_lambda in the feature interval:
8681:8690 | -0.04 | 42.4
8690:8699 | -0.04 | 42.5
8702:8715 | -0.06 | 43.4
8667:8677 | -0.03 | 41.8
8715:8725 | -0.04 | 42.9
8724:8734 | -0.02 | 42.4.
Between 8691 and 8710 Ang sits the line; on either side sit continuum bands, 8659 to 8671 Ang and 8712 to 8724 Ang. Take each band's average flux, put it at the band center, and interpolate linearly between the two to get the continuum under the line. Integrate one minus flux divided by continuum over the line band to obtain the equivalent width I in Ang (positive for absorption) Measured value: -0.8 Ang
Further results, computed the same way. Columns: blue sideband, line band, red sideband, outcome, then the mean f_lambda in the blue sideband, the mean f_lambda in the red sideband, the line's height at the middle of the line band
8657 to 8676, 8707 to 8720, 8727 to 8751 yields -0.72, 39.1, 42.1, 41.1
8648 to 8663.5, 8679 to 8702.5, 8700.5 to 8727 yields -0.43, 39.9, 43.1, 41.8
